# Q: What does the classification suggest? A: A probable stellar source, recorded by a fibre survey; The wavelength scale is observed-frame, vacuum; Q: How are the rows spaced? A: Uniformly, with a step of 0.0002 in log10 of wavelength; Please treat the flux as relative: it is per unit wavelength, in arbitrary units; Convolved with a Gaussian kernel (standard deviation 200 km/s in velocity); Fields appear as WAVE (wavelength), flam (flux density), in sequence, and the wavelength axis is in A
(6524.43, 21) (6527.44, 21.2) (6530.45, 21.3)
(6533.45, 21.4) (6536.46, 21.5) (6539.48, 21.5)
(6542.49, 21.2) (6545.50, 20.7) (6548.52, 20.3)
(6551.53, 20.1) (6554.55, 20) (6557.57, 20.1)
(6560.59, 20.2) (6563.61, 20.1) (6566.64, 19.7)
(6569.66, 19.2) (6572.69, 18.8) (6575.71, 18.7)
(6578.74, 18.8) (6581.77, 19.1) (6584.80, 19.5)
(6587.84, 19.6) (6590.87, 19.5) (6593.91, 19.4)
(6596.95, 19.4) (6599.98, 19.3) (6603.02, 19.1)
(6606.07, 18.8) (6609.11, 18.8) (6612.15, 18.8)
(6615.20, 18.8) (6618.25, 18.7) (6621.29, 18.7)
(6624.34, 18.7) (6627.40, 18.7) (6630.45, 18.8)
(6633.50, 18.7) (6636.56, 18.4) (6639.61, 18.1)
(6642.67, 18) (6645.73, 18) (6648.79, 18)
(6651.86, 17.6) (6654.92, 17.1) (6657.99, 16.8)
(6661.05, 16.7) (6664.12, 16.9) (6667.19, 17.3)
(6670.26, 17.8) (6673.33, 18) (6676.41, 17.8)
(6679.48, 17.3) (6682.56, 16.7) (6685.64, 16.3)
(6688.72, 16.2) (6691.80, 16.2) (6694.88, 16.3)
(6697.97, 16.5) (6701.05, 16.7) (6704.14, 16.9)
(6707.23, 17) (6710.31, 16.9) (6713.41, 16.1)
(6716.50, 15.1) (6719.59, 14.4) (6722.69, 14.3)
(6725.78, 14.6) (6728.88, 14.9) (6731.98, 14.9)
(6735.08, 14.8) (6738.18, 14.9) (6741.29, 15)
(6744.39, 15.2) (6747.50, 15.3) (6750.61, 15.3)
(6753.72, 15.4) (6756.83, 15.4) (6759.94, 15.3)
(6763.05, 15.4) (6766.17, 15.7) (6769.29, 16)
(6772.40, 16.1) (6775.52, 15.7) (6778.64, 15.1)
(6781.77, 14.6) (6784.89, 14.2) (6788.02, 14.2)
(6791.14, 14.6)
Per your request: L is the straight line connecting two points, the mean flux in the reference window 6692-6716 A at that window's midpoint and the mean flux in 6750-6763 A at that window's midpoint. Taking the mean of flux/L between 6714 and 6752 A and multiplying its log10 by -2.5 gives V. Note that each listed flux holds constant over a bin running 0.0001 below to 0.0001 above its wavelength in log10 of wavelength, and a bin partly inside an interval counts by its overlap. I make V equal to 0.07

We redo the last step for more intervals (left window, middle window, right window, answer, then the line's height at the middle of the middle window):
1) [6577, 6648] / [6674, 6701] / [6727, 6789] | 0.02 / 17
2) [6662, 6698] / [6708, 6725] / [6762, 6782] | 0.07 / 16.4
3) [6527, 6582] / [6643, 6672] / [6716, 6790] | 0.01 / 17.5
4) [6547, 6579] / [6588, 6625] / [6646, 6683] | -0.02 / 18.7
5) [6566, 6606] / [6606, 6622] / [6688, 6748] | -0.02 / 18.4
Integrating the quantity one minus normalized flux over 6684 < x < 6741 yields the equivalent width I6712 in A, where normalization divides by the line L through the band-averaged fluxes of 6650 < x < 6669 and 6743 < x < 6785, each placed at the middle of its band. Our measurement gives 1.8 A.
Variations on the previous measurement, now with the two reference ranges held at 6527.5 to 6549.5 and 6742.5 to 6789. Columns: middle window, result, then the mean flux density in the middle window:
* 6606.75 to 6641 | 0.5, 18.7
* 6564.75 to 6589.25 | 1.2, 19.2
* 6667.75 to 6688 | 0.3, 17.3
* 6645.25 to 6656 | 0.3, 17.7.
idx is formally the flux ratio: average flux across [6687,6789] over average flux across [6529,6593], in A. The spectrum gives 0.77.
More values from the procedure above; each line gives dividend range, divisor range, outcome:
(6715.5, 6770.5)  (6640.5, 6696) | 0.88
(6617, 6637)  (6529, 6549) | 0.88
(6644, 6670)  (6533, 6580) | 0.86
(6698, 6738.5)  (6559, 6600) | 0.80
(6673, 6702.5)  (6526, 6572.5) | 0.82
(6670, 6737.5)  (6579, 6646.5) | 0.85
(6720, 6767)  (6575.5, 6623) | 0.79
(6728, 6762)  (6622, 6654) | 0.83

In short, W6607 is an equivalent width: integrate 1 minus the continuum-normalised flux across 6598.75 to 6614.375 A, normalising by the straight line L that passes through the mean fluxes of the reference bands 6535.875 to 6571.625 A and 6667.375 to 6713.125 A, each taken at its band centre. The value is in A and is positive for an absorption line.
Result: 0.0 A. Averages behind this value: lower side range 20.3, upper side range 16.9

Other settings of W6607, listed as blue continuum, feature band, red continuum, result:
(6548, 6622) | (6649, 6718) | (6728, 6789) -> 0.5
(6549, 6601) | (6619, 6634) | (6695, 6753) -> -0.5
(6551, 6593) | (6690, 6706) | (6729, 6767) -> -0.1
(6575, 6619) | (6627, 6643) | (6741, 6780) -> -0.2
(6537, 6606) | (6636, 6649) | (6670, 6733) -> -0.2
